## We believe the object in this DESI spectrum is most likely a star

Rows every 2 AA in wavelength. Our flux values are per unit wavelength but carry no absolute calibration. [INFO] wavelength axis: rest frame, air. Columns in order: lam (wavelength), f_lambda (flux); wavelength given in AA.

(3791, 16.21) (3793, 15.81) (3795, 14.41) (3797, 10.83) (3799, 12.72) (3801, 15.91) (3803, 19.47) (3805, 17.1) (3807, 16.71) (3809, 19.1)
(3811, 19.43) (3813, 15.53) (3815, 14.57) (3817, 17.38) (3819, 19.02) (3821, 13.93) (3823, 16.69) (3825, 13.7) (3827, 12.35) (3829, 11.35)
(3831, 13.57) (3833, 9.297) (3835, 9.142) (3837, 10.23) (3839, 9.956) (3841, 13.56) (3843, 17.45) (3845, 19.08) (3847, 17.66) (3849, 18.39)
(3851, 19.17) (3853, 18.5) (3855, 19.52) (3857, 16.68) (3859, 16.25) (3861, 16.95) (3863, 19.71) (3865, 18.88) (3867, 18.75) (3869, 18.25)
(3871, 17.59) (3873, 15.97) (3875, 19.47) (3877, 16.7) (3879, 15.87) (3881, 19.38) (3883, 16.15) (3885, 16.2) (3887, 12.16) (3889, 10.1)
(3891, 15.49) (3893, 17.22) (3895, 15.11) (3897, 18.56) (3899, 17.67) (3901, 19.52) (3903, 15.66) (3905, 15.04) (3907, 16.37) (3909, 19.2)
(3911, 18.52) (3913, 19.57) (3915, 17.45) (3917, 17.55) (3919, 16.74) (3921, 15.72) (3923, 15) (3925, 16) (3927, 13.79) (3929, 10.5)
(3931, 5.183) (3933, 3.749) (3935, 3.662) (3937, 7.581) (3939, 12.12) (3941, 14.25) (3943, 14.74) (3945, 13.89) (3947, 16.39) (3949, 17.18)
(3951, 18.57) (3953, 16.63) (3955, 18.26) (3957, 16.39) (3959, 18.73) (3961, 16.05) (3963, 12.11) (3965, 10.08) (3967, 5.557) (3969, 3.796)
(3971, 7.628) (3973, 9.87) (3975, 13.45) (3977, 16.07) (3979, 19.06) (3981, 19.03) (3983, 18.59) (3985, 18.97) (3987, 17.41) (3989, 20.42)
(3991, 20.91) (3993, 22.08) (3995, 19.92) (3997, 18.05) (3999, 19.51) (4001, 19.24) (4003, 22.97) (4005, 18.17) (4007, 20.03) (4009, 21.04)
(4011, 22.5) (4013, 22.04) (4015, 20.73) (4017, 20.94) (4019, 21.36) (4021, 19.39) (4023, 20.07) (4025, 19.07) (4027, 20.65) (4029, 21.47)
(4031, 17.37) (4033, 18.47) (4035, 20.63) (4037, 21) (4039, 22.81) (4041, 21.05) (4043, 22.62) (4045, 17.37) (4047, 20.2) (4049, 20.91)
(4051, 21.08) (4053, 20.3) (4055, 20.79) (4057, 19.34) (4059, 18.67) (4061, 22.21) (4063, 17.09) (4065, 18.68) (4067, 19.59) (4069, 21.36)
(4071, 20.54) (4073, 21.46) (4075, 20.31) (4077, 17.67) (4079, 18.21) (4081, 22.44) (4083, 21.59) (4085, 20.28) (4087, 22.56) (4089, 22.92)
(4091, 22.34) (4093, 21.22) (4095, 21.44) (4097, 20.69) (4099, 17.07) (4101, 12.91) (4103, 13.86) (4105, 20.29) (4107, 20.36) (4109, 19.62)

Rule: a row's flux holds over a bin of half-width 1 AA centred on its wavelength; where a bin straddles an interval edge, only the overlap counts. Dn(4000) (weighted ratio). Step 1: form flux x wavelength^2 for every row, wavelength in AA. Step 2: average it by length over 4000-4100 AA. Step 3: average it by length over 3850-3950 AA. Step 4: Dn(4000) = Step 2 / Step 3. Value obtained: 1.41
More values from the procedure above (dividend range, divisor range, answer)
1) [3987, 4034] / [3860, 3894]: 1.29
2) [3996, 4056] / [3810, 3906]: 1.39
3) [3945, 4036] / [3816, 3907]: 1.18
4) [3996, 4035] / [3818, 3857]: 1.48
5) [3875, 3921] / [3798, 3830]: 1.09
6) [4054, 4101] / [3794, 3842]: 1.60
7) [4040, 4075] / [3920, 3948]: 1.85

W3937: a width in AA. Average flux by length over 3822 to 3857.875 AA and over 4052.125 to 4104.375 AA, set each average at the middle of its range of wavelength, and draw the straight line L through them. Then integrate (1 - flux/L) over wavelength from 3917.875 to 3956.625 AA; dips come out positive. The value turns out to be 8.4 AA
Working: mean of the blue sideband 14.8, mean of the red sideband 19.8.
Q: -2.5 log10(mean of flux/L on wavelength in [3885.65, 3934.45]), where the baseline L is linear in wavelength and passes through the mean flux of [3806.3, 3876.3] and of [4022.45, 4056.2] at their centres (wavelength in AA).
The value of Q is 0.171 mag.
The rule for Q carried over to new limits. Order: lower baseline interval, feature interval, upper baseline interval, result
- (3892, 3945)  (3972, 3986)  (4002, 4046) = 0.098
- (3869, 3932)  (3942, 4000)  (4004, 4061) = 0.162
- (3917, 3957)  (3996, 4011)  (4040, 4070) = -0.169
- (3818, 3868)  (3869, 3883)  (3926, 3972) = -0.203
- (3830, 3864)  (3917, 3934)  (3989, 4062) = 0.384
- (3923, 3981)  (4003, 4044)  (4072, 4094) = -0.197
